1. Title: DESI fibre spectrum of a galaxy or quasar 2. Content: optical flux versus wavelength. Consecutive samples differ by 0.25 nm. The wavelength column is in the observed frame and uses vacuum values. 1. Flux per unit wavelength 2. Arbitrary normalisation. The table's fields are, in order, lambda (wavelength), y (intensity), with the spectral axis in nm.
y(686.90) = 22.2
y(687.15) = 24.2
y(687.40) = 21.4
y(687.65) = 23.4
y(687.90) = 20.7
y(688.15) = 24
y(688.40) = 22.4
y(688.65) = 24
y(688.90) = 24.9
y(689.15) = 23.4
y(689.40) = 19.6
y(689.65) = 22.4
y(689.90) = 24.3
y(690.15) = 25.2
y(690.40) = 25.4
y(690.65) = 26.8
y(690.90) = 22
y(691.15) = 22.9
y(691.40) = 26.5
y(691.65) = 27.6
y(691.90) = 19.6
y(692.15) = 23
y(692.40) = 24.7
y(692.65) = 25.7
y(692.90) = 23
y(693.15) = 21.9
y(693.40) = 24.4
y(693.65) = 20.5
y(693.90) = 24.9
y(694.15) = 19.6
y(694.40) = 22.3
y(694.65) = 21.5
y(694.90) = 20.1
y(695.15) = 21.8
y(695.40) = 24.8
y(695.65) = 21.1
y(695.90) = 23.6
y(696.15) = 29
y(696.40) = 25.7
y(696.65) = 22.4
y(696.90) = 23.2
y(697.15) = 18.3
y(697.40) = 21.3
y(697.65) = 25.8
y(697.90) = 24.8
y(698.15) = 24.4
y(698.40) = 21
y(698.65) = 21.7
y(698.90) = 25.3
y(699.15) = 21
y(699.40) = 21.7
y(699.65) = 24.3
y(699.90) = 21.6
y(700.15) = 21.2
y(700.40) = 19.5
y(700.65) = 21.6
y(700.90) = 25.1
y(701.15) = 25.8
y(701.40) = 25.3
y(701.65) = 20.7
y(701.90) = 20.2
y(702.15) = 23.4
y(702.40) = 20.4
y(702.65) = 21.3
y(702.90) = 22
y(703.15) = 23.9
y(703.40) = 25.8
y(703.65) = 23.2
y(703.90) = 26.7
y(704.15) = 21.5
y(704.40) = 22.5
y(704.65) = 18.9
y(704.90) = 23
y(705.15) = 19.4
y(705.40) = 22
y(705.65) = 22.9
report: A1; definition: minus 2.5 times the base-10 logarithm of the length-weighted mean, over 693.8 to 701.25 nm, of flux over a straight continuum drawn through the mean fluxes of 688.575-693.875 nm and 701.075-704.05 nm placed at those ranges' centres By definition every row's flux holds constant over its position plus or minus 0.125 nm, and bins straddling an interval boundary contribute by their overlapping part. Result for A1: 0.03 mag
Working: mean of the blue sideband 23.7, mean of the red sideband 23.2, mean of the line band 22.8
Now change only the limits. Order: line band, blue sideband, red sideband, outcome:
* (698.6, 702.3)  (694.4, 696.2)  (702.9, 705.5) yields 0.008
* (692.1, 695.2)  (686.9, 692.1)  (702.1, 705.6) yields 0.029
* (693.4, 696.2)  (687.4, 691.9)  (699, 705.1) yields 0.029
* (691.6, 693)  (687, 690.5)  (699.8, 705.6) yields -0.035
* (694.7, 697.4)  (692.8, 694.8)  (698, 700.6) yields -0.032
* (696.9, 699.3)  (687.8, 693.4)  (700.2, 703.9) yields 0.023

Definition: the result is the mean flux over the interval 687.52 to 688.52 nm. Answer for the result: 22.6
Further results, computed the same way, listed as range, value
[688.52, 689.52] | 23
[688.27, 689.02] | 23.8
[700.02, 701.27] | 22.6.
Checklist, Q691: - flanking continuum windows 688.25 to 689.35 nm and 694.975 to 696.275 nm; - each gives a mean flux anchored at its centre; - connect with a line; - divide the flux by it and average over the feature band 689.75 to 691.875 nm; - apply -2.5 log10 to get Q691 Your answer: -0.06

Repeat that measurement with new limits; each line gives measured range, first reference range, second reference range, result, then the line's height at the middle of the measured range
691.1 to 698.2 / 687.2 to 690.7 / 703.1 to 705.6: -0.01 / 23.1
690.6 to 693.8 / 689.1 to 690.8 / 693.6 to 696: -0.03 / 23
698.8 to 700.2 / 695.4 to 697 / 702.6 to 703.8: 0.06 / 23.9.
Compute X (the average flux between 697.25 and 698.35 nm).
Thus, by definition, 23.7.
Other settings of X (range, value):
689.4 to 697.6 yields 23.3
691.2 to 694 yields 23.8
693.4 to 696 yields 22.1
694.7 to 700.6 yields 22.7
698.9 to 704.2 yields 22.8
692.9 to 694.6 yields 22.3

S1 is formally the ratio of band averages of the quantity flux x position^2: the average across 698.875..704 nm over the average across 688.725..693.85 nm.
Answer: 0.99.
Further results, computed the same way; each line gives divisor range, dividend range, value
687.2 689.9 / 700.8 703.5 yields 1.05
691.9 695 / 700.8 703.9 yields 1.06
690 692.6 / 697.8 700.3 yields 0.95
